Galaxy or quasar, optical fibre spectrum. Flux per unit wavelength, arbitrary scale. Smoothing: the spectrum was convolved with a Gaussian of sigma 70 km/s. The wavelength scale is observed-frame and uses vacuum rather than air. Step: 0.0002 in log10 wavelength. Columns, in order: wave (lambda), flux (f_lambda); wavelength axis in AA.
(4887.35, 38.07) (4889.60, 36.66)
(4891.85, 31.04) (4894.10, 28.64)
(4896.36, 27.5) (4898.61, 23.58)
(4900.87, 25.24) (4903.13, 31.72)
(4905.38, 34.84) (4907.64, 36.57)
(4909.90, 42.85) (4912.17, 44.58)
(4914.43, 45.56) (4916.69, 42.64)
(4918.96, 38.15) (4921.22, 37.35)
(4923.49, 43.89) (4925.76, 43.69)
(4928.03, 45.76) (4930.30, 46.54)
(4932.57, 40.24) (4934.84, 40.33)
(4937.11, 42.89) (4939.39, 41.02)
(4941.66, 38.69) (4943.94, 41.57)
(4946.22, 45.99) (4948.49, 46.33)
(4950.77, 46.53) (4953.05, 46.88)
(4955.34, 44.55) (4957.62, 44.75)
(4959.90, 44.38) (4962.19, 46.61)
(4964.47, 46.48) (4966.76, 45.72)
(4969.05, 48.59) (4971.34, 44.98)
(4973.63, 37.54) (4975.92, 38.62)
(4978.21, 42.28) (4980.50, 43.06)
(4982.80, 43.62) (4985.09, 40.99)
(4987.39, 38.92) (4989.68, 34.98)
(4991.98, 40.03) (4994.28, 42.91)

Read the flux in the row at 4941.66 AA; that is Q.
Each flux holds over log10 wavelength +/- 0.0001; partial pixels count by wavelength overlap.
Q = 38.69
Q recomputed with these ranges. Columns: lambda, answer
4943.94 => 41.57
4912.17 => 44.58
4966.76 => 45.72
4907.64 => 36.57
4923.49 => 43.89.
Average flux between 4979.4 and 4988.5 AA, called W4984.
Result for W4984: 41.6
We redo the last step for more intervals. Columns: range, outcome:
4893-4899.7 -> 26.6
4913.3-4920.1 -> 42.1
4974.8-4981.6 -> 41.3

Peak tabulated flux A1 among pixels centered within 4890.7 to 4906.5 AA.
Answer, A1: 34.84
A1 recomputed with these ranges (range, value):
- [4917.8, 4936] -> 46.54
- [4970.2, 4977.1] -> 44.98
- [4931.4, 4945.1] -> 42.89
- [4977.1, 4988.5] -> 43.62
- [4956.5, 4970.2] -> 48.59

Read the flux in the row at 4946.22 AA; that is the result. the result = 45.99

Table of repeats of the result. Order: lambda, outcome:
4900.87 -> 25.24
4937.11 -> 42.89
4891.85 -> 31.04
